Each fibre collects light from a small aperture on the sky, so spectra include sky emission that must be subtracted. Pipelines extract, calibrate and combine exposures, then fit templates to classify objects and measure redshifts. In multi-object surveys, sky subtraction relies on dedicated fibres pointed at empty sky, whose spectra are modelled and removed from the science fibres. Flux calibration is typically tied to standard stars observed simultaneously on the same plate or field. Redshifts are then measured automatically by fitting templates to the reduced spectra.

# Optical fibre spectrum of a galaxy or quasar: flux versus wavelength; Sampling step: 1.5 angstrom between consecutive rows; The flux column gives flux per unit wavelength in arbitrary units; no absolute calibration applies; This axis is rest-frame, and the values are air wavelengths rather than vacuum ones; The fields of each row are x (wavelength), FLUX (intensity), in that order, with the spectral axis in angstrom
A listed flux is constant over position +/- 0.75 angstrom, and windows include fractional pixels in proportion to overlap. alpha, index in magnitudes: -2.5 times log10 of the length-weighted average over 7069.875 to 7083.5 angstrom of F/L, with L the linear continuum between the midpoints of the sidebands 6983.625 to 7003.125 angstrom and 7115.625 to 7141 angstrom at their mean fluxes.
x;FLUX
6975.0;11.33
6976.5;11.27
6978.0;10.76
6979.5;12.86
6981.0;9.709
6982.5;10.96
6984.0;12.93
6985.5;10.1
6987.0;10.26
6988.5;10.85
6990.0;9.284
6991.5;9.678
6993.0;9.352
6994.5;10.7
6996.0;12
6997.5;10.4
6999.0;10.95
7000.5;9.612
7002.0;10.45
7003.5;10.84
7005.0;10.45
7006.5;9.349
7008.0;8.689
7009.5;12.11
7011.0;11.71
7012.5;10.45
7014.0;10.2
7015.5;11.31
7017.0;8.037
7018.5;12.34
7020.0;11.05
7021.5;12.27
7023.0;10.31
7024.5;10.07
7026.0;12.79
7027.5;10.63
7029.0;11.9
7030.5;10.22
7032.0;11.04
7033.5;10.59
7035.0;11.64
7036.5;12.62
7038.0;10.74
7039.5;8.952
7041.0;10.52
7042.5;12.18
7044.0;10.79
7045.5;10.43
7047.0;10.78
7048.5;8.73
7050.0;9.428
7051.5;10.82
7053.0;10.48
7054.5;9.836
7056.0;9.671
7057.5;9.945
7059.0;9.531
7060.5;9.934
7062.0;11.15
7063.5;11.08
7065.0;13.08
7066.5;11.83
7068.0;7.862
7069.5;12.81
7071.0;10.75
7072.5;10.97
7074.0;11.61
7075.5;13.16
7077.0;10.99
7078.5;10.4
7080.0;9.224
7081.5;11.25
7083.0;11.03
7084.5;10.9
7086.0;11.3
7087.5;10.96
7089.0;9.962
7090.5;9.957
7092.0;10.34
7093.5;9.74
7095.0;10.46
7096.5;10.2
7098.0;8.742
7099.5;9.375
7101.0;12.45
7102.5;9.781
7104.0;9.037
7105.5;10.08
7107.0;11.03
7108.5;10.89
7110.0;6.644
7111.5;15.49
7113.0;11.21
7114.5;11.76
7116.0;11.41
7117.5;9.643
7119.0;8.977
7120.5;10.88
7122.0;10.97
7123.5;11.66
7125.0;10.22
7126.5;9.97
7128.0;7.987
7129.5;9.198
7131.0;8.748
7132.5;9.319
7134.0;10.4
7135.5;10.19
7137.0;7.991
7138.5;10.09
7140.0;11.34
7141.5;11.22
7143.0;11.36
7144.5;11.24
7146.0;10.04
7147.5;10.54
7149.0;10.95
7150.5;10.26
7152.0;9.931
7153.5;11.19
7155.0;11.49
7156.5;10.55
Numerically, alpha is -0.10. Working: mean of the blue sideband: 10.5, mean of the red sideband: 9.93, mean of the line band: 11.1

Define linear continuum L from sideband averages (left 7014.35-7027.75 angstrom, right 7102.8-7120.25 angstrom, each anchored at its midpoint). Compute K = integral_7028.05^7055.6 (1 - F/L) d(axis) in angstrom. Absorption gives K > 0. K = 0.6 angstrom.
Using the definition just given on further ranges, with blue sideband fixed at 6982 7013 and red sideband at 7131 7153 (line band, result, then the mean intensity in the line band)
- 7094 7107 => 0.37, 10.1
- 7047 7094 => -0.89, 10.6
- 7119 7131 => 0.42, 9.97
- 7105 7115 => -0.64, 11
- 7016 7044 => -1.38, 11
